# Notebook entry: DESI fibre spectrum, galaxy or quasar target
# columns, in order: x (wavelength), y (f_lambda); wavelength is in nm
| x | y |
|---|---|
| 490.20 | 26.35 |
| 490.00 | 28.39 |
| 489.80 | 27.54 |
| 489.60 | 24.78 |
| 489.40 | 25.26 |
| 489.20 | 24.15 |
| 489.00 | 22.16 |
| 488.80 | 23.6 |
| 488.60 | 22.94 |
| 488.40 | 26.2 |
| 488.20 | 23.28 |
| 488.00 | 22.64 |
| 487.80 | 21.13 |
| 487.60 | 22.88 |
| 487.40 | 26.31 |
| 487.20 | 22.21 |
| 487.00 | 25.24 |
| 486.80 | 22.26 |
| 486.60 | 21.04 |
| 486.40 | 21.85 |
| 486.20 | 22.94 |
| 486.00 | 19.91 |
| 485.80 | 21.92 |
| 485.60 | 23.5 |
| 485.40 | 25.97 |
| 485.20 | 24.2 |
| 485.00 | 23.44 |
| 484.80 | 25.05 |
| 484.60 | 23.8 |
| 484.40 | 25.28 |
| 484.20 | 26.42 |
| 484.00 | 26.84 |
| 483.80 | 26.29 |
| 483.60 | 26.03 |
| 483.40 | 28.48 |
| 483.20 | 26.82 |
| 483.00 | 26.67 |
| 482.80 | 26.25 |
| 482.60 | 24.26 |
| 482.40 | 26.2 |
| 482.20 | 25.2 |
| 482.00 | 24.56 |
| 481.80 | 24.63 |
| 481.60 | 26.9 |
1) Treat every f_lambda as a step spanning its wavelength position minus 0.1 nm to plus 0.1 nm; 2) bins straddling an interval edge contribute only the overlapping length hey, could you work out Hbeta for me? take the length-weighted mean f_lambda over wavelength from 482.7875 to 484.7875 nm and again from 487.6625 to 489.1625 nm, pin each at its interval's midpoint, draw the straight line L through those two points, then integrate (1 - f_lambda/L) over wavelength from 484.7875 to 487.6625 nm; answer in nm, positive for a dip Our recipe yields 0.17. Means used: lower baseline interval 26.2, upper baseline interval 23.2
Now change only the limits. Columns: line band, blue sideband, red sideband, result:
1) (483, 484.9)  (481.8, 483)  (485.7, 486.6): -0.19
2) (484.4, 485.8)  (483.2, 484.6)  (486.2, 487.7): 0.05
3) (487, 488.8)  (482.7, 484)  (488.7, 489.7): 0.08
